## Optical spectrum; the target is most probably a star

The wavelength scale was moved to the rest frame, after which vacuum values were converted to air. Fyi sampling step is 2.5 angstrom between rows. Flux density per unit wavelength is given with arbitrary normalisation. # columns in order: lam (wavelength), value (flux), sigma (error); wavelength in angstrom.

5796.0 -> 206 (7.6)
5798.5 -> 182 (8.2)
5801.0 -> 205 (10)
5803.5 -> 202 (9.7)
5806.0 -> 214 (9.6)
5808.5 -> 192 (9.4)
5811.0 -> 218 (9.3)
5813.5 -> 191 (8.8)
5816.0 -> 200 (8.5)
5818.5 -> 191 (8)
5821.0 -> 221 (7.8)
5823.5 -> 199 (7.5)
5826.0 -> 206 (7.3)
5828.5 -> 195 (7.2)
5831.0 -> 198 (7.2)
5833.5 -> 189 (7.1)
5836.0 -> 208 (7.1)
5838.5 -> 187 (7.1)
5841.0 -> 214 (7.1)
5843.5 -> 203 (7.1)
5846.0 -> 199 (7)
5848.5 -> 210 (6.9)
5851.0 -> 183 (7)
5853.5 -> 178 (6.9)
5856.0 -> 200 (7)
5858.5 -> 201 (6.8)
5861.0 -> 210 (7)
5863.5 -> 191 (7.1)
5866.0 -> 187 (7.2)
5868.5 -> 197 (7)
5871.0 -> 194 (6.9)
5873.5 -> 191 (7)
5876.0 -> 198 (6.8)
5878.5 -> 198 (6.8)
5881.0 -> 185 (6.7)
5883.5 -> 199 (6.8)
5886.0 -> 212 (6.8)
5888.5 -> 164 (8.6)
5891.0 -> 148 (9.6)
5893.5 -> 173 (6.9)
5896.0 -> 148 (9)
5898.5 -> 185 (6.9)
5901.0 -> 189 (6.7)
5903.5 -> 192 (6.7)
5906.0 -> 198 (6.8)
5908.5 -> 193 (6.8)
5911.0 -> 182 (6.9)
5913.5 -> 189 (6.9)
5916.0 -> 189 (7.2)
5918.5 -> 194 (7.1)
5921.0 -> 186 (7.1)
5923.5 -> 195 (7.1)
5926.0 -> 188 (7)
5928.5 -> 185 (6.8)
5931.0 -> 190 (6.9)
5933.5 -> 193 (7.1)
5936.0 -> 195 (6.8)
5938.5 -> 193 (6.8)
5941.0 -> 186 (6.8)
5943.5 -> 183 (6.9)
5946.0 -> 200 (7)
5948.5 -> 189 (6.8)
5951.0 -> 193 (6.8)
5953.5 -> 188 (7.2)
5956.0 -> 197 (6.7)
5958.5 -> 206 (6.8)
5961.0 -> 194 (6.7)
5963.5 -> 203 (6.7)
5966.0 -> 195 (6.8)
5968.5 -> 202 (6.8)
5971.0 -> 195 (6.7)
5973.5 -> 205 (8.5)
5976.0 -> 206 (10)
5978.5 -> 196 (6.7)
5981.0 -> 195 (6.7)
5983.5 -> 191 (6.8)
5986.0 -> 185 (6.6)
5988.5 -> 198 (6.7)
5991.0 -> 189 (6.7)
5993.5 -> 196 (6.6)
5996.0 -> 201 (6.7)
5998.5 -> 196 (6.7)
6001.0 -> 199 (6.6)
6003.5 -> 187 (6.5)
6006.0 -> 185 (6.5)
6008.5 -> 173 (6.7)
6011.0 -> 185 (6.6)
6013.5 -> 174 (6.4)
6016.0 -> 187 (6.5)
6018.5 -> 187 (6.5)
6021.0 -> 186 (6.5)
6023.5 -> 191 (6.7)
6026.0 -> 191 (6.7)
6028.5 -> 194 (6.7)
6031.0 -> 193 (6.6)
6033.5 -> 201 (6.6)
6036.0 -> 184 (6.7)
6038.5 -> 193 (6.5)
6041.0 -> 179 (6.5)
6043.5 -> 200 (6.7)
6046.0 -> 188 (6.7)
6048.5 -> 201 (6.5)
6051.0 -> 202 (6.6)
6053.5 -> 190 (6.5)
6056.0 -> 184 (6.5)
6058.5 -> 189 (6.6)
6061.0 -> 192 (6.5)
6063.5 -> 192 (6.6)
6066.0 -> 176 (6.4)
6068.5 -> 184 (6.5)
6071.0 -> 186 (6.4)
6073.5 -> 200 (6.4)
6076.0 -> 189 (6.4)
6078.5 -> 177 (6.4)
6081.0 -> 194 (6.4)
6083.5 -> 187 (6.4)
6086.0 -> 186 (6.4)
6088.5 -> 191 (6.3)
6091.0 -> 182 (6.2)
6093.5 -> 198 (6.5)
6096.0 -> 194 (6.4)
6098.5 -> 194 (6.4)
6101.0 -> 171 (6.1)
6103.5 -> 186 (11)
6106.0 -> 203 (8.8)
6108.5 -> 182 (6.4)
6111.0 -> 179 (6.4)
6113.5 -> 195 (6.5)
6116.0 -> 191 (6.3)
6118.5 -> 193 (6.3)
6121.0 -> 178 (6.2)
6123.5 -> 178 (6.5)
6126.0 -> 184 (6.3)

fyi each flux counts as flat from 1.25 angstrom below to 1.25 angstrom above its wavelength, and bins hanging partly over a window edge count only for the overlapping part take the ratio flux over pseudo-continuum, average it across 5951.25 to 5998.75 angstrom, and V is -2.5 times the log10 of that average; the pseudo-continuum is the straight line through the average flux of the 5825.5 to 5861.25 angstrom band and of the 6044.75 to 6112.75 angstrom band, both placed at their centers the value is -0.02 mag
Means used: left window 198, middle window 197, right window 189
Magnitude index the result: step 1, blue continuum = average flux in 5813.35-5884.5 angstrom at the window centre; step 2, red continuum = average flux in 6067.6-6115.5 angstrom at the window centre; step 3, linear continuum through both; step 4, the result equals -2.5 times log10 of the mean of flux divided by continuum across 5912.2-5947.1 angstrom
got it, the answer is 0.023 mag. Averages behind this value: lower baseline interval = 197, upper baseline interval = 188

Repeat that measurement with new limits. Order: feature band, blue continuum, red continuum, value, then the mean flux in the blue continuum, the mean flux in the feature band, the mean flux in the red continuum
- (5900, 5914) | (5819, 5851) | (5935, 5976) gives 0.04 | 201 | 191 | 196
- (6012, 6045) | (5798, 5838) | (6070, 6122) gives 0.01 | 201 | 189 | 188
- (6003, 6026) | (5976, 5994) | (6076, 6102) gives 0.04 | 194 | 184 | 188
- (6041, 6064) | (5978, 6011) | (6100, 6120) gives -0.02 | 191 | 192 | 188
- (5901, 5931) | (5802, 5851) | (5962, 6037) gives 0.04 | 201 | 190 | 192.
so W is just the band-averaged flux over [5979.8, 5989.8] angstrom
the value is 192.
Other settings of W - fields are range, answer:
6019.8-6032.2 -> 191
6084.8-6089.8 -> 188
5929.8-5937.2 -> 193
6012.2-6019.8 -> 183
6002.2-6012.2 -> 183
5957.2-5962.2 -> 200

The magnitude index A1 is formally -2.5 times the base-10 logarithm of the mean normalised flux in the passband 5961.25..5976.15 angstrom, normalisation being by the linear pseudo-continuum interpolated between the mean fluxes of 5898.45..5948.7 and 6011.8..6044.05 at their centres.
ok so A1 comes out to -0.06 mag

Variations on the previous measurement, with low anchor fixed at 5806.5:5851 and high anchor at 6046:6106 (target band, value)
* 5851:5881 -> 0.03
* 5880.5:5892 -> 0.09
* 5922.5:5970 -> 0.01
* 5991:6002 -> -0.02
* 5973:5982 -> -0.04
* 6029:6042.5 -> 0.00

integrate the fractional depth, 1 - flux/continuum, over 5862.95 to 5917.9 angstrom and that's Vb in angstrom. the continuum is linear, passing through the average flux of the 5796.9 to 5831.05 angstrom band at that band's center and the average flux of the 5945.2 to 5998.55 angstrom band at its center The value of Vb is 3.4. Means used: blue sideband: 201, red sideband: 196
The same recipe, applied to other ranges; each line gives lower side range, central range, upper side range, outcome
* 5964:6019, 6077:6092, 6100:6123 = 0.11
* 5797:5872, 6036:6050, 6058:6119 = -0.10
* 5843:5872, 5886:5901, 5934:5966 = 1.95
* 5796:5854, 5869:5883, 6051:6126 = 0.27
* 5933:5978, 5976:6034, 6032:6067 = 0.77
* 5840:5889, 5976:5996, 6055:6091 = -0.33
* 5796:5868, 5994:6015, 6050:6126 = 0.42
